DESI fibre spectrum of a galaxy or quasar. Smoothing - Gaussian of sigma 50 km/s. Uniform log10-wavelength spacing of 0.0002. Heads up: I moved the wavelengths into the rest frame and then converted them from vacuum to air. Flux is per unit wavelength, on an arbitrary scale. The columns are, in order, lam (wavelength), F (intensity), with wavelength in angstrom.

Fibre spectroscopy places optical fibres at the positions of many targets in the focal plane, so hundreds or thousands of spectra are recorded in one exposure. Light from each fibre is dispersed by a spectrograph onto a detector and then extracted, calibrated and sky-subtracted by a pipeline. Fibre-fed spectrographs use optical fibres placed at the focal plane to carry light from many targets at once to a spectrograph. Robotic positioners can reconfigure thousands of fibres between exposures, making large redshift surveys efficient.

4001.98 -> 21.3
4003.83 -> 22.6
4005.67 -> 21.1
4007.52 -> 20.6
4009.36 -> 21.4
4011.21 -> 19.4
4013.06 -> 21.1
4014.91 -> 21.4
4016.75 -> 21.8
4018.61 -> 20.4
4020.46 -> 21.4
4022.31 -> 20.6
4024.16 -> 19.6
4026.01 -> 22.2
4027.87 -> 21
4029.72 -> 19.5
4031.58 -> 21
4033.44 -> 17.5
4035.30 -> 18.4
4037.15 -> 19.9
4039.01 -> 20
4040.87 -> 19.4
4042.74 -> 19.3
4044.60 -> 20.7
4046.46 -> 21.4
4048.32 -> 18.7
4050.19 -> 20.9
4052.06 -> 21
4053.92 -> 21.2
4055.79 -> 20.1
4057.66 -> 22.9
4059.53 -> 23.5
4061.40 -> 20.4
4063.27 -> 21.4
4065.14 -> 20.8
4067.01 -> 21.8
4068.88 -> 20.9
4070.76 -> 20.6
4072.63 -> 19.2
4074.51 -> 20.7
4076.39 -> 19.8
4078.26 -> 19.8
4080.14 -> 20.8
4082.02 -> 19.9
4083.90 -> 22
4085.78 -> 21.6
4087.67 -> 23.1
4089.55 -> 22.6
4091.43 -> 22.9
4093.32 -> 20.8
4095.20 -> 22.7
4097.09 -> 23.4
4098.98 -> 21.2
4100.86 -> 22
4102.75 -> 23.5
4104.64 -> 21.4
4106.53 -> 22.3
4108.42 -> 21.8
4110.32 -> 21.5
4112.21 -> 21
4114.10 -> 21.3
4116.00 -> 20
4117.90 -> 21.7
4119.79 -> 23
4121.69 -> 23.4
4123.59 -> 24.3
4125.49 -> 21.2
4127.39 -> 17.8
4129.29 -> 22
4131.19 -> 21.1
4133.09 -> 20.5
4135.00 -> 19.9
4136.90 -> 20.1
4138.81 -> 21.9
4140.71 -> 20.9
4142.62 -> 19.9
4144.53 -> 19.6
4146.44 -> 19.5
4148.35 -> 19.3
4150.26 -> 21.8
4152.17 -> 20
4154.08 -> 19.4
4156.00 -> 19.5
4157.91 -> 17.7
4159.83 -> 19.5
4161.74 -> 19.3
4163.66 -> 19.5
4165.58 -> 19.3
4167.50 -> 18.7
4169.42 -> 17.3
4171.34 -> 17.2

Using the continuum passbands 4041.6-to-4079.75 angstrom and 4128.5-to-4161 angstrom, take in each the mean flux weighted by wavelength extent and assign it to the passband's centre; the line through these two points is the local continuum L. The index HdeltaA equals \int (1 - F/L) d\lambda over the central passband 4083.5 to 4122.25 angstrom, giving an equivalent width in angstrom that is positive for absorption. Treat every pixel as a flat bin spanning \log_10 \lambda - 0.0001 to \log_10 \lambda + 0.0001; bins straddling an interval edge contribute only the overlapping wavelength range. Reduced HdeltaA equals -3.0 angstrom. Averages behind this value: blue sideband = 20.7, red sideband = 20.1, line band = 22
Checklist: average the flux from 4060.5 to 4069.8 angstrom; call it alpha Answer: 21.1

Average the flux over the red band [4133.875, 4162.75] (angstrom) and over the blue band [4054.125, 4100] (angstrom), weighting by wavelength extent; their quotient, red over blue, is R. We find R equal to 0.93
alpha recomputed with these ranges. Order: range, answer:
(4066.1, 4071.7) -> 21.1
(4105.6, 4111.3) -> 21.8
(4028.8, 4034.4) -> 19.3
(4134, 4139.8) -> 20.6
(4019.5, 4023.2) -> 21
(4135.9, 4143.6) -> 20.7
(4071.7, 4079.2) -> 19.9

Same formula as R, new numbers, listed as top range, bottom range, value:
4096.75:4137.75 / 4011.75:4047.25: 1.06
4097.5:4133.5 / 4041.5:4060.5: 1.04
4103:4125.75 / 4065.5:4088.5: 1.05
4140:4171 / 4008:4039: 0.95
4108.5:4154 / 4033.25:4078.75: 1.02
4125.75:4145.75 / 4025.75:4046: 1.03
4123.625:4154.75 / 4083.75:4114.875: 0.93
